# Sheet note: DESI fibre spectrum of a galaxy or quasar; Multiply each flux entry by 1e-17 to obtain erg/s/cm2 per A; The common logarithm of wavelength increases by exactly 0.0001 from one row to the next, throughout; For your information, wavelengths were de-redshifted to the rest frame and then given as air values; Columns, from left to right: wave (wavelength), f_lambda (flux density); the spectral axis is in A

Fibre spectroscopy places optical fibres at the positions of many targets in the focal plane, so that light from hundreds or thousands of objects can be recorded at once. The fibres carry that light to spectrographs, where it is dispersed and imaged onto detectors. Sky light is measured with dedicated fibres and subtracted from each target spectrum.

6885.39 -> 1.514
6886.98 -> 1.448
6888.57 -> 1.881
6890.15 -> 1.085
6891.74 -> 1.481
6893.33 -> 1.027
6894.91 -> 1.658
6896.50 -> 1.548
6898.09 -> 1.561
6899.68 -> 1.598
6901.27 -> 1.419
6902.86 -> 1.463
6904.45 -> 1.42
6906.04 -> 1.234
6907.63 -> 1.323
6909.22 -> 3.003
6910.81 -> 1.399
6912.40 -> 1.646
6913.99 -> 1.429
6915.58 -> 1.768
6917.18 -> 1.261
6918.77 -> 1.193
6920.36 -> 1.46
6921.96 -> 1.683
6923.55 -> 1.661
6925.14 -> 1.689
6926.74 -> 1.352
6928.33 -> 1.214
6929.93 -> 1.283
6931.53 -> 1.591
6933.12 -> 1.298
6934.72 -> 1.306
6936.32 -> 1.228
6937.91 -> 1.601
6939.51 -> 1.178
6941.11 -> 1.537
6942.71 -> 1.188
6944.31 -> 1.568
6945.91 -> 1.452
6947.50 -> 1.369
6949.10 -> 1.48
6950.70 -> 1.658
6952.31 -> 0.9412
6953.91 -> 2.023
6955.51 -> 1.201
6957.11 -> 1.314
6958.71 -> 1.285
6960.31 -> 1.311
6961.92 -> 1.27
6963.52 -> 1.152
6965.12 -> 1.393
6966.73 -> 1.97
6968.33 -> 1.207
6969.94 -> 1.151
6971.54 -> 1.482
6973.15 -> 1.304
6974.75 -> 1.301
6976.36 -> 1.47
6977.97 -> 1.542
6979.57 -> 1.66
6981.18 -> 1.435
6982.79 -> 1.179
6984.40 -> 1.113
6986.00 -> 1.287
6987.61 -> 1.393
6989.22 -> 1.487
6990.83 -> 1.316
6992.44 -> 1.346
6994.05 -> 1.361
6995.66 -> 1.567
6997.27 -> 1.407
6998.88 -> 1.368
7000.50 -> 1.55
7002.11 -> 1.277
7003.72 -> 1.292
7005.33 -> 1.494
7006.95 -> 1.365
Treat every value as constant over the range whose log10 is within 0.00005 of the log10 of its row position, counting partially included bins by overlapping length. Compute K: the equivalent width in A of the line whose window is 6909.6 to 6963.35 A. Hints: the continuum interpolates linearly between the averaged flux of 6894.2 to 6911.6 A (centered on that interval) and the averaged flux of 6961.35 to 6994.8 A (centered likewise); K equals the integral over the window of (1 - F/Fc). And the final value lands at 2.6 A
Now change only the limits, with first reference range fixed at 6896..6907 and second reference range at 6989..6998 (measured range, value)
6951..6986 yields 1.3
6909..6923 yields -1.4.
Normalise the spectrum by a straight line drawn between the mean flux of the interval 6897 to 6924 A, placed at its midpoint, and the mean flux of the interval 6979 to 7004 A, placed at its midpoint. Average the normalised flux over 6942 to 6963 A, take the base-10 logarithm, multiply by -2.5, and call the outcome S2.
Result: 0.059 mag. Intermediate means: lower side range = 1.56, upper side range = 1.38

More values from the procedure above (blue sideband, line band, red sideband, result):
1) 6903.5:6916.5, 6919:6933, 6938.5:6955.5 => 0.06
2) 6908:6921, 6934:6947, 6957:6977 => 0.09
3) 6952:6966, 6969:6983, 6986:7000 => -0.02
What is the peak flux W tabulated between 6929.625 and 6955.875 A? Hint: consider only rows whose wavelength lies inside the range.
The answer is 2.023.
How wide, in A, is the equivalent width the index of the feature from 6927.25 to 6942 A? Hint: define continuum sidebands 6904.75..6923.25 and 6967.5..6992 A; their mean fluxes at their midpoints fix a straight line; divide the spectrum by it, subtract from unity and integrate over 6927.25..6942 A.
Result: 1.5 A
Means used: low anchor 1.58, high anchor 1.36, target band 1.36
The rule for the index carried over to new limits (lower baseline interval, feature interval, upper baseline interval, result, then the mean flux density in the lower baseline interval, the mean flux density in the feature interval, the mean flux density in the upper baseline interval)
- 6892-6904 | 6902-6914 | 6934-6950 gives -1.5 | 1.47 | 1.63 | 1.39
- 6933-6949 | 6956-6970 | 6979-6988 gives 0.1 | 1.38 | 1.35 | 1.33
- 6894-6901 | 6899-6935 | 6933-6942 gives -1.1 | 1.57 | 1.51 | 1.36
